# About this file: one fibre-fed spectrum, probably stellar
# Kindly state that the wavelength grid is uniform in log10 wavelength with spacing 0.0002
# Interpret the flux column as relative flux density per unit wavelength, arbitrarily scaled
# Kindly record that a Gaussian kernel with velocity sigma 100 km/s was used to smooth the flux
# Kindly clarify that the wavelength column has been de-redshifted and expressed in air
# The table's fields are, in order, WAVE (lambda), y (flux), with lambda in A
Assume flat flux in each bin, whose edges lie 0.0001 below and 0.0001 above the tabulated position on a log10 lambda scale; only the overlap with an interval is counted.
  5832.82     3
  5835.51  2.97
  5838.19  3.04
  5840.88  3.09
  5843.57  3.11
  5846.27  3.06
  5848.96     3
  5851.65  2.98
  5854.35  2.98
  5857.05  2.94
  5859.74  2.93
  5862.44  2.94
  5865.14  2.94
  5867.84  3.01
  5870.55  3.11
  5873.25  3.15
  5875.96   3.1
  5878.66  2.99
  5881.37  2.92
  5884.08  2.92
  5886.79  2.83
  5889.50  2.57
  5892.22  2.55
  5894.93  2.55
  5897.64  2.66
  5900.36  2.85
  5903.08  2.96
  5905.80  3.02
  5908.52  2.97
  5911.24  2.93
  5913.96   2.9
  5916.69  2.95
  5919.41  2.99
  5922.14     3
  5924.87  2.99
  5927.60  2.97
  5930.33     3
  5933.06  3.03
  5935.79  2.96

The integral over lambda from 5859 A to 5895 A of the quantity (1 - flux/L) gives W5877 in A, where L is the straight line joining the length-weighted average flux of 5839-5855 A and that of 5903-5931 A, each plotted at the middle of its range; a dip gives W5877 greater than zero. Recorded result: 1.2 A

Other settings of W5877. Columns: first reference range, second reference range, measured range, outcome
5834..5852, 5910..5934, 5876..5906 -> 1.9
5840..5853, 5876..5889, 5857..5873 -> -0.1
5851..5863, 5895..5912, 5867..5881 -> -0.7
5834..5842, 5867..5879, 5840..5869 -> 0.6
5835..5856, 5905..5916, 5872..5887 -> 0.0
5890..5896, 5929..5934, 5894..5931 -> -1.7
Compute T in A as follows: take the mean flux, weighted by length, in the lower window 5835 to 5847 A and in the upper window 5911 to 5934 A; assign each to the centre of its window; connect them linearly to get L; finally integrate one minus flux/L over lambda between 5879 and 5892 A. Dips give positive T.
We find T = 0.91 A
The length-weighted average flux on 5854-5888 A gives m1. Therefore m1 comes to 2.98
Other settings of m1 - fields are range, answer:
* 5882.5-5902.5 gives 2.72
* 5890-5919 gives 2.83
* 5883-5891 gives 2.76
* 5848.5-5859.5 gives 2.97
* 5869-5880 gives 3.09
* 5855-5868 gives 2.95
